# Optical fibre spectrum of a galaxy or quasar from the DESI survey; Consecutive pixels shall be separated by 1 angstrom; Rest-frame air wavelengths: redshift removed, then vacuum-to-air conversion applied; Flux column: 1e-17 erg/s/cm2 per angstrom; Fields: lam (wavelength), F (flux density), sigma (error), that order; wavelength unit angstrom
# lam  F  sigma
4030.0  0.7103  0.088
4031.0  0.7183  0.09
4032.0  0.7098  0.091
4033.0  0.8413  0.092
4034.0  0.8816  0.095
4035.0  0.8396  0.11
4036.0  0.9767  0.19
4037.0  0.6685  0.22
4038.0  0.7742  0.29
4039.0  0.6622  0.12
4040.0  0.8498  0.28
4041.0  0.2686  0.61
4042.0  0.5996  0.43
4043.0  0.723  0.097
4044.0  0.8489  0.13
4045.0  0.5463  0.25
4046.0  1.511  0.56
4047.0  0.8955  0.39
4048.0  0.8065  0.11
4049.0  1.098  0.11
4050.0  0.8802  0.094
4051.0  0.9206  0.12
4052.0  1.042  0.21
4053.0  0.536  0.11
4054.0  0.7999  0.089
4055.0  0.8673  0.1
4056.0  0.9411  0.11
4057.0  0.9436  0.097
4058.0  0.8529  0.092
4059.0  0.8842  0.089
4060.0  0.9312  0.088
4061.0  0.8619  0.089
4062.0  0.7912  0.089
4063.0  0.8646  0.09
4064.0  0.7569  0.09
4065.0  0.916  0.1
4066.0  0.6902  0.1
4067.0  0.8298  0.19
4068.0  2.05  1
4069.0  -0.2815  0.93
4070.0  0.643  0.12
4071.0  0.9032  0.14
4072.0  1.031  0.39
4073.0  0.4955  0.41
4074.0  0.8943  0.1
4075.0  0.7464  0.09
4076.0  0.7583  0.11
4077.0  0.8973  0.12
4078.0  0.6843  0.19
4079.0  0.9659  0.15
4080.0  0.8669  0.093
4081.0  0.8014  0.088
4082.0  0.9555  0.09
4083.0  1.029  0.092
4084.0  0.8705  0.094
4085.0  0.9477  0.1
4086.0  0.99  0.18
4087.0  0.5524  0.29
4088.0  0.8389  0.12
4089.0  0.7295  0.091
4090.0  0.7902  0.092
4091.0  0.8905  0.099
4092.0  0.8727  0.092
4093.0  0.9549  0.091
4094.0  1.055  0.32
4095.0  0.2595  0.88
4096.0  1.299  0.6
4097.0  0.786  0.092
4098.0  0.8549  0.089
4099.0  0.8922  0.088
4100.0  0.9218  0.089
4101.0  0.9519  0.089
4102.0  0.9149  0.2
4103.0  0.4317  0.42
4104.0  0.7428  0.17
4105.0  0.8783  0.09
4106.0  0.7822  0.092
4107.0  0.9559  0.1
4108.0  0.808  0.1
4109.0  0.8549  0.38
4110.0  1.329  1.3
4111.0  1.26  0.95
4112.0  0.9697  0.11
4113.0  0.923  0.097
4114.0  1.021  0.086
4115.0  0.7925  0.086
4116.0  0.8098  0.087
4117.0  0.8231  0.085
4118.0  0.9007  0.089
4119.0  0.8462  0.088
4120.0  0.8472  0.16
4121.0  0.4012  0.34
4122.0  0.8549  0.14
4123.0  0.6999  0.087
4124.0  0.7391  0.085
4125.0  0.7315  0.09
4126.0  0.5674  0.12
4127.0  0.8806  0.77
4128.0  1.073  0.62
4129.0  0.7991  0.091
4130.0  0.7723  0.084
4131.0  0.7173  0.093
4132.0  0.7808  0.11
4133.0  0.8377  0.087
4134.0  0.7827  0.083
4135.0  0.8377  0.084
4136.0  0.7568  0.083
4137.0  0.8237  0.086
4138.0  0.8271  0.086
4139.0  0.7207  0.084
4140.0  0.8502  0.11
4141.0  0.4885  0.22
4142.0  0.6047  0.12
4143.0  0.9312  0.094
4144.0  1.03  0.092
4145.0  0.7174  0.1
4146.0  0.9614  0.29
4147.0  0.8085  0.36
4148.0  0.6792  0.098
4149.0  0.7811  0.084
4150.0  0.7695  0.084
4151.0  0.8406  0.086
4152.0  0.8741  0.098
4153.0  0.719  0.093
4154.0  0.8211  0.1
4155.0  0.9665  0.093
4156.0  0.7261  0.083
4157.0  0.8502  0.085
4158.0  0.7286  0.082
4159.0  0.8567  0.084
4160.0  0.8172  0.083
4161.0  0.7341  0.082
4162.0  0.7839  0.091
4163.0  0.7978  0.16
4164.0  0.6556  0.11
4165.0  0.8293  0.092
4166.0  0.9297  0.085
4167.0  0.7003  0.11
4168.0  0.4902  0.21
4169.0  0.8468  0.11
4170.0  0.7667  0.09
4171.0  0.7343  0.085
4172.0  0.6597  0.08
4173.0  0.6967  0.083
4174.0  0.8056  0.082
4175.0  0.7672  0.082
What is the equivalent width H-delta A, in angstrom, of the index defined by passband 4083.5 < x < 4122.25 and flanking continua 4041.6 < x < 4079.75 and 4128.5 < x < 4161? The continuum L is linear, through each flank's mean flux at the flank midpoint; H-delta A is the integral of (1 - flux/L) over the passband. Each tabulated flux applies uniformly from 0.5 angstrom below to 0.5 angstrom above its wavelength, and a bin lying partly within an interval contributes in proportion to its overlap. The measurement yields -1.9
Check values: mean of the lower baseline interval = 0.846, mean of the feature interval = 0.862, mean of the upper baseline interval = 0.795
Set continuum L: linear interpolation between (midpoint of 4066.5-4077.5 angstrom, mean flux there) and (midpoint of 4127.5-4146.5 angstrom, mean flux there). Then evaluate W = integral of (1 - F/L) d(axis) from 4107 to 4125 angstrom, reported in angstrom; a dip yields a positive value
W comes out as -1.4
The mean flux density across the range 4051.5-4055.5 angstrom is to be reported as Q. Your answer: 0.811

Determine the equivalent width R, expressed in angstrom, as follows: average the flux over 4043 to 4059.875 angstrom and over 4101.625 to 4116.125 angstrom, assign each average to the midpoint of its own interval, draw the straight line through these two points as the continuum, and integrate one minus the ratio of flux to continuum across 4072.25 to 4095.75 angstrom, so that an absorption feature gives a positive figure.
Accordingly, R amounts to 1.9 angstrom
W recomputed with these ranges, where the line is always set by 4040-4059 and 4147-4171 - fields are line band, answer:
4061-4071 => 0.20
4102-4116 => -1.62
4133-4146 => 0.02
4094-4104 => -0.10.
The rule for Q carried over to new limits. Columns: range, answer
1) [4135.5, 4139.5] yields 0.782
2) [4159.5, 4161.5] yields 0.776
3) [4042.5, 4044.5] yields 0.786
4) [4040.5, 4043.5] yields 0.53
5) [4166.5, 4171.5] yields 0.708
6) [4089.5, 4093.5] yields 0.877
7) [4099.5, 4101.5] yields 0.937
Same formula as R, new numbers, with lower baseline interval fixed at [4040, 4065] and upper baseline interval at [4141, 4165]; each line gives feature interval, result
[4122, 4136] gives 0.3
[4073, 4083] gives 0.0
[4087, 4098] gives -0.1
